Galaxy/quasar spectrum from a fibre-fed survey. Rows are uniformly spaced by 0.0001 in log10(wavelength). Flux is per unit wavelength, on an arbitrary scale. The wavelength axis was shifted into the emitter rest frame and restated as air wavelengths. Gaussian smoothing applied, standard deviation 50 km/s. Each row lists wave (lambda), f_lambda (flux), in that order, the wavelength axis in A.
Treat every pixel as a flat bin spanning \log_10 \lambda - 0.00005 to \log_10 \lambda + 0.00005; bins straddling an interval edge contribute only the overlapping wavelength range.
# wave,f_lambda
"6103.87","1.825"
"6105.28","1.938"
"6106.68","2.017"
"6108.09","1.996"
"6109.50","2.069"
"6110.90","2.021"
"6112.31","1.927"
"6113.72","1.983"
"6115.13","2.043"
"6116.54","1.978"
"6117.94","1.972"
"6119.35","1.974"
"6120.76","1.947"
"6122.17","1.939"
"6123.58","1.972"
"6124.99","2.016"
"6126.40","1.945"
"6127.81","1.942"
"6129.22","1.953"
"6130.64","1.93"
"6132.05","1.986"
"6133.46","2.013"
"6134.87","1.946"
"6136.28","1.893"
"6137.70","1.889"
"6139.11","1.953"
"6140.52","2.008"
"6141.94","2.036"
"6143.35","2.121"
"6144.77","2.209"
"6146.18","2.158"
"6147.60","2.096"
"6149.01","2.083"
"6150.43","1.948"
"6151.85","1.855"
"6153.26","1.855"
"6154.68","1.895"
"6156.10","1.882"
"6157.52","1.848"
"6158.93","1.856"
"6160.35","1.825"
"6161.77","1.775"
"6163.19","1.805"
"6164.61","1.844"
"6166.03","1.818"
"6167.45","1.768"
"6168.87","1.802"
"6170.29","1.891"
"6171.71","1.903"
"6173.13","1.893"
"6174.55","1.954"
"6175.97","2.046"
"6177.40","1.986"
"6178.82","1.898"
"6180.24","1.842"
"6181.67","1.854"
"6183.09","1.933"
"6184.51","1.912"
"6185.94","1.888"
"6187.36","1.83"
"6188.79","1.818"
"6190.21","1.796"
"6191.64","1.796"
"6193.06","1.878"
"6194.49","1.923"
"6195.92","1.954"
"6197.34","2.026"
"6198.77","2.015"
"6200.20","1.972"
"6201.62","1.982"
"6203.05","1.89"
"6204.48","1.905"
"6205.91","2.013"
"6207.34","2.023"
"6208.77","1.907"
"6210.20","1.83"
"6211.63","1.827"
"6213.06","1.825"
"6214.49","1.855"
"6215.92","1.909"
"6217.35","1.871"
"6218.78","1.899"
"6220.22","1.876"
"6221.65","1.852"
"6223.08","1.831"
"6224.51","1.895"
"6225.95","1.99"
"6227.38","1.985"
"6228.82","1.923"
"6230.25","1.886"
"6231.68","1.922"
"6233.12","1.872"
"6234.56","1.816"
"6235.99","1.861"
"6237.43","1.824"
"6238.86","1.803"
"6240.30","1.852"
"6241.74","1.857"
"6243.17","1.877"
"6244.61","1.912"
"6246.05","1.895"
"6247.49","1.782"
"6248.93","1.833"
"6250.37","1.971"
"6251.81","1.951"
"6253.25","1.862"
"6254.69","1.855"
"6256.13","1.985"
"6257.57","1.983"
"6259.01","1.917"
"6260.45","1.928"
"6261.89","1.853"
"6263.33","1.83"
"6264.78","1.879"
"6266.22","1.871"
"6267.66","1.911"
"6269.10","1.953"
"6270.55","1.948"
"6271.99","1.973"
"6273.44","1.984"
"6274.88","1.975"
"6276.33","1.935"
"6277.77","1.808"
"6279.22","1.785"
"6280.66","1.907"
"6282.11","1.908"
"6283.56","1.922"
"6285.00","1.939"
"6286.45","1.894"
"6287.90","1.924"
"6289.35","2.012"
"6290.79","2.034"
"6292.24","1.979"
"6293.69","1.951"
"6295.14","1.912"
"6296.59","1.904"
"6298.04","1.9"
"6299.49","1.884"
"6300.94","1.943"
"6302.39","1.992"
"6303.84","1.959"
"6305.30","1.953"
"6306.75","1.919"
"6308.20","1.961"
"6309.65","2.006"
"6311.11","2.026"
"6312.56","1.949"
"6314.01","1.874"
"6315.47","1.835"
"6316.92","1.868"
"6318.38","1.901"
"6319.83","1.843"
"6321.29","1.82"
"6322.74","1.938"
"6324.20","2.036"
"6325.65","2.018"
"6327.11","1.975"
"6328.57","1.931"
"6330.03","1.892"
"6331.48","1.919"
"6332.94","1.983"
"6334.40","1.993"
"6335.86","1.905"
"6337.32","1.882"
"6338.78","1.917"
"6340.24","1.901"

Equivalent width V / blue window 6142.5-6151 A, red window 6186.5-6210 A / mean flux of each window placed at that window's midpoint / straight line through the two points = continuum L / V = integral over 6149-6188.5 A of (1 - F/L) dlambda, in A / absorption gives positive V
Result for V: 2.9 A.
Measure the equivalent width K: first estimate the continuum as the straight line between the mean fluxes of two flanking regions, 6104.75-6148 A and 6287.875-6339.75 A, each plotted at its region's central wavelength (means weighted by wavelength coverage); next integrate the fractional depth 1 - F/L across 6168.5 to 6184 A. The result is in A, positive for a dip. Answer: 0.5 A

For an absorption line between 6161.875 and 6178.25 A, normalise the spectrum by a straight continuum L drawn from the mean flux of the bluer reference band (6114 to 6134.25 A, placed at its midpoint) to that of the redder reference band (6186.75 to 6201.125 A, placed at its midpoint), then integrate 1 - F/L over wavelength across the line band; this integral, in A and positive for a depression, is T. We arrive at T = 0.4 A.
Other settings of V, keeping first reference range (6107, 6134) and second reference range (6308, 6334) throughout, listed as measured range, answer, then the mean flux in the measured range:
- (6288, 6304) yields -0.1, 1.95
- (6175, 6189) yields 0.4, 1.9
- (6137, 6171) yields 0.8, 1.93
